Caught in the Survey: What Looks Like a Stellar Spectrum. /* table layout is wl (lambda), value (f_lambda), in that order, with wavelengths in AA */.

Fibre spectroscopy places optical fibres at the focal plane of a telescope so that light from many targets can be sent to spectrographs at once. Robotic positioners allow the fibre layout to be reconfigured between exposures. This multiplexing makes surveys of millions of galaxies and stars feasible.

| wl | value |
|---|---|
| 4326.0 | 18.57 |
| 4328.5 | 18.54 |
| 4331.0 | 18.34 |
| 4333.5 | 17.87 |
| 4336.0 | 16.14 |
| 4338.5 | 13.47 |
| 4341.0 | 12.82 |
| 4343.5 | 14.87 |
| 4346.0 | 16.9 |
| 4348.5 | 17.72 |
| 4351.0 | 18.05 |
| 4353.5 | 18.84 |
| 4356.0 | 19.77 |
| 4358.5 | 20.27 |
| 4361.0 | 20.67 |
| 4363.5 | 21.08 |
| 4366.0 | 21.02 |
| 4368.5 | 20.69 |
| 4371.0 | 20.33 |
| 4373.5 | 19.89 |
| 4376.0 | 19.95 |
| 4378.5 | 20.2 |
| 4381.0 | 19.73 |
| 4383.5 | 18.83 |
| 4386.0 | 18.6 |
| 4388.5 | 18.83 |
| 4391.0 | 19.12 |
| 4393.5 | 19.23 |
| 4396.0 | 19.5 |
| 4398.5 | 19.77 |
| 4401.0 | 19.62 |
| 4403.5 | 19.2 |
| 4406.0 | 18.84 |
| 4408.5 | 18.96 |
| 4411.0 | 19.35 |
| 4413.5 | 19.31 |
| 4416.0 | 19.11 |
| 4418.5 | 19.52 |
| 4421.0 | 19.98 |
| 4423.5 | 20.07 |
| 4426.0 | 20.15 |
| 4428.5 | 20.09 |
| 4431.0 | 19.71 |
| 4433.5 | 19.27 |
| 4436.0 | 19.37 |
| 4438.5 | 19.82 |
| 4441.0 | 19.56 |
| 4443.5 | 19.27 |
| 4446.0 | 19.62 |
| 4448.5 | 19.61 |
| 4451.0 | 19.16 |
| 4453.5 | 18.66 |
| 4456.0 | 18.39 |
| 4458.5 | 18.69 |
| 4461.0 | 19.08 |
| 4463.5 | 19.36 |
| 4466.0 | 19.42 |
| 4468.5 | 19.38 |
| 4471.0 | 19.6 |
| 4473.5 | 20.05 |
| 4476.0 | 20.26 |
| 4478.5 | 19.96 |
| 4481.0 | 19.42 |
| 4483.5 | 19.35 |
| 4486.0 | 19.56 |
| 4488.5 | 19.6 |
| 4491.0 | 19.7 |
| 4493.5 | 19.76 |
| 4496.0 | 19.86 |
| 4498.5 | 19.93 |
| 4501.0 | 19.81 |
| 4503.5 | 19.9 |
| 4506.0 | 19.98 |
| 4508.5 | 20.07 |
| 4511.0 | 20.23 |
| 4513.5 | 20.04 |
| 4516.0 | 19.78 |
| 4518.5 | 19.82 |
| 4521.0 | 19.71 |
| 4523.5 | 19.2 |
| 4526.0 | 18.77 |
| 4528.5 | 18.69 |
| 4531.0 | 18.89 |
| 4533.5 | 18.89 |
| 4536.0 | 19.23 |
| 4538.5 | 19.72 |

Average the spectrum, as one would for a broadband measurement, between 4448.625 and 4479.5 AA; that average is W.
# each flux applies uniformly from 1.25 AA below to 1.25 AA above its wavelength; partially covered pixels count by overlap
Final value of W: 19.3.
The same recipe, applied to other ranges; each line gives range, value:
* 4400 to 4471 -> 19.4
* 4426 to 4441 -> 19.7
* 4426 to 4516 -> 19.6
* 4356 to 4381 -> 20.4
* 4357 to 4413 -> 19.7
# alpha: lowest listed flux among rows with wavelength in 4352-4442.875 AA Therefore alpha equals 18.6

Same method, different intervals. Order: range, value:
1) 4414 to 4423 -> 19.11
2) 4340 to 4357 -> 12.82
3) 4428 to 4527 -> 18.39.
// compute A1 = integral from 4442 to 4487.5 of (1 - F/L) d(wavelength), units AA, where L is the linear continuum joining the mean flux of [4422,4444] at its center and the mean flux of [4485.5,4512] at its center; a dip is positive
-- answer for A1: 0.9 AA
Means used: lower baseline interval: 19.7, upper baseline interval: 19.9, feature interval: 19.4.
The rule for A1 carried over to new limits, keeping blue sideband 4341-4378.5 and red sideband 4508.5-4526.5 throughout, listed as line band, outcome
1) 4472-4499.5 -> -0.2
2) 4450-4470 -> 0.5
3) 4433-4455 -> 0.1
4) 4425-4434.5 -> -0.2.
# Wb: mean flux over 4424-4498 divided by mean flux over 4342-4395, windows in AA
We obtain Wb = 1.0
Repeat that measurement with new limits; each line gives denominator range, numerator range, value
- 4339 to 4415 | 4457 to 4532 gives 1.03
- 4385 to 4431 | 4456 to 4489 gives 1.00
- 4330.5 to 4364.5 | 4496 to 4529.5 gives 1.12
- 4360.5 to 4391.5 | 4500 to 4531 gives 0.99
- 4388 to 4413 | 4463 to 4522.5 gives 1.03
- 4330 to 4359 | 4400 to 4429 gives 1.15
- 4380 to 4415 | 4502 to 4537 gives 1.02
